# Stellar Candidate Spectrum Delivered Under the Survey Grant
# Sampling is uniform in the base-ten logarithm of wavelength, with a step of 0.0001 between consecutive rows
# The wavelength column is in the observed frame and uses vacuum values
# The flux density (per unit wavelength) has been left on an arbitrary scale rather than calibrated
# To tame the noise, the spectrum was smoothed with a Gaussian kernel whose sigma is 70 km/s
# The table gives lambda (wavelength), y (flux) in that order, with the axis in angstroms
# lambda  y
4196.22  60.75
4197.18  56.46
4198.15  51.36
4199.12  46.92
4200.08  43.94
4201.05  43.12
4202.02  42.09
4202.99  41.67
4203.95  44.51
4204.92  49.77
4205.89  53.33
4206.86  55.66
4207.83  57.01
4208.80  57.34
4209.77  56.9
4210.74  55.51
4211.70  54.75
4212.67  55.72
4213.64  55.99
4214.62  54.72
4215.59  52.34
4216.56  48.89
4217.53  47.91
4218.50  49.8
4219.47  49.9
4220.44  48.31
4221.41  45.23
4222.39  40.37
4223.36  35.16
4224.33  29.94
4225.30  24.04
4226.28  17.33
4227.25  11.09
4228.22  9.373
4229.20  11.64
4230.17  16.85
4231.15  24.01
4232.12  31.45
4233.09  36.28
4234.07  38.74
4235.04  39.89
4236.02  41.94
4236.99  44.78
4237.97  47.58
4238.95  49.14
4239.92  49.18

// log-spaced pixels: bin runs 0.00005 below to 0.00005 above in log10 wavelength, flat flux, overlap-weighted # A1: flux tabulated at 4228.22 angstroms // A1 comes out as 9.373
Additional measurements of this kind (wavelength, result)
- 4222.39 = 40.37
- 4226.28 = 17.33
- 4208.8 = 57.34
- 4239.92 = 49.18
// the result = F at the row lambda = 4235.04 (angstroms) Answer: 39.89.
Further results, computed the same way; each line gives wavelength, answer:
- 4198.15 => 51.36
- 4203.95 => 44.51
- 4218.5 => 49.8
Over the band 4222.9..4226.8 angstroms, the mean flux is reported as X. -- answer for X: 26.4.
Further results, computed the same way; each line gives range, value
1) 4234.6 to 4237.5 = 42.2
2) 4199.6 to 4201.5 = 43.6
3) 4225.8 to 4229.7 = 12.4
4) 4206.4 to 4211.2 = 56.5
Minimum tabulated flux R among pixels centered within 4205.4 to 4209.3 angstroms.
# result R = 53.33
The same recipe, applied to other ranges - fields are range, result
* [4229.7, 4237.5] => 16.85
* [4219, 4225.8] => 24.04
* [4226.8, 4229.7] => 9.373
